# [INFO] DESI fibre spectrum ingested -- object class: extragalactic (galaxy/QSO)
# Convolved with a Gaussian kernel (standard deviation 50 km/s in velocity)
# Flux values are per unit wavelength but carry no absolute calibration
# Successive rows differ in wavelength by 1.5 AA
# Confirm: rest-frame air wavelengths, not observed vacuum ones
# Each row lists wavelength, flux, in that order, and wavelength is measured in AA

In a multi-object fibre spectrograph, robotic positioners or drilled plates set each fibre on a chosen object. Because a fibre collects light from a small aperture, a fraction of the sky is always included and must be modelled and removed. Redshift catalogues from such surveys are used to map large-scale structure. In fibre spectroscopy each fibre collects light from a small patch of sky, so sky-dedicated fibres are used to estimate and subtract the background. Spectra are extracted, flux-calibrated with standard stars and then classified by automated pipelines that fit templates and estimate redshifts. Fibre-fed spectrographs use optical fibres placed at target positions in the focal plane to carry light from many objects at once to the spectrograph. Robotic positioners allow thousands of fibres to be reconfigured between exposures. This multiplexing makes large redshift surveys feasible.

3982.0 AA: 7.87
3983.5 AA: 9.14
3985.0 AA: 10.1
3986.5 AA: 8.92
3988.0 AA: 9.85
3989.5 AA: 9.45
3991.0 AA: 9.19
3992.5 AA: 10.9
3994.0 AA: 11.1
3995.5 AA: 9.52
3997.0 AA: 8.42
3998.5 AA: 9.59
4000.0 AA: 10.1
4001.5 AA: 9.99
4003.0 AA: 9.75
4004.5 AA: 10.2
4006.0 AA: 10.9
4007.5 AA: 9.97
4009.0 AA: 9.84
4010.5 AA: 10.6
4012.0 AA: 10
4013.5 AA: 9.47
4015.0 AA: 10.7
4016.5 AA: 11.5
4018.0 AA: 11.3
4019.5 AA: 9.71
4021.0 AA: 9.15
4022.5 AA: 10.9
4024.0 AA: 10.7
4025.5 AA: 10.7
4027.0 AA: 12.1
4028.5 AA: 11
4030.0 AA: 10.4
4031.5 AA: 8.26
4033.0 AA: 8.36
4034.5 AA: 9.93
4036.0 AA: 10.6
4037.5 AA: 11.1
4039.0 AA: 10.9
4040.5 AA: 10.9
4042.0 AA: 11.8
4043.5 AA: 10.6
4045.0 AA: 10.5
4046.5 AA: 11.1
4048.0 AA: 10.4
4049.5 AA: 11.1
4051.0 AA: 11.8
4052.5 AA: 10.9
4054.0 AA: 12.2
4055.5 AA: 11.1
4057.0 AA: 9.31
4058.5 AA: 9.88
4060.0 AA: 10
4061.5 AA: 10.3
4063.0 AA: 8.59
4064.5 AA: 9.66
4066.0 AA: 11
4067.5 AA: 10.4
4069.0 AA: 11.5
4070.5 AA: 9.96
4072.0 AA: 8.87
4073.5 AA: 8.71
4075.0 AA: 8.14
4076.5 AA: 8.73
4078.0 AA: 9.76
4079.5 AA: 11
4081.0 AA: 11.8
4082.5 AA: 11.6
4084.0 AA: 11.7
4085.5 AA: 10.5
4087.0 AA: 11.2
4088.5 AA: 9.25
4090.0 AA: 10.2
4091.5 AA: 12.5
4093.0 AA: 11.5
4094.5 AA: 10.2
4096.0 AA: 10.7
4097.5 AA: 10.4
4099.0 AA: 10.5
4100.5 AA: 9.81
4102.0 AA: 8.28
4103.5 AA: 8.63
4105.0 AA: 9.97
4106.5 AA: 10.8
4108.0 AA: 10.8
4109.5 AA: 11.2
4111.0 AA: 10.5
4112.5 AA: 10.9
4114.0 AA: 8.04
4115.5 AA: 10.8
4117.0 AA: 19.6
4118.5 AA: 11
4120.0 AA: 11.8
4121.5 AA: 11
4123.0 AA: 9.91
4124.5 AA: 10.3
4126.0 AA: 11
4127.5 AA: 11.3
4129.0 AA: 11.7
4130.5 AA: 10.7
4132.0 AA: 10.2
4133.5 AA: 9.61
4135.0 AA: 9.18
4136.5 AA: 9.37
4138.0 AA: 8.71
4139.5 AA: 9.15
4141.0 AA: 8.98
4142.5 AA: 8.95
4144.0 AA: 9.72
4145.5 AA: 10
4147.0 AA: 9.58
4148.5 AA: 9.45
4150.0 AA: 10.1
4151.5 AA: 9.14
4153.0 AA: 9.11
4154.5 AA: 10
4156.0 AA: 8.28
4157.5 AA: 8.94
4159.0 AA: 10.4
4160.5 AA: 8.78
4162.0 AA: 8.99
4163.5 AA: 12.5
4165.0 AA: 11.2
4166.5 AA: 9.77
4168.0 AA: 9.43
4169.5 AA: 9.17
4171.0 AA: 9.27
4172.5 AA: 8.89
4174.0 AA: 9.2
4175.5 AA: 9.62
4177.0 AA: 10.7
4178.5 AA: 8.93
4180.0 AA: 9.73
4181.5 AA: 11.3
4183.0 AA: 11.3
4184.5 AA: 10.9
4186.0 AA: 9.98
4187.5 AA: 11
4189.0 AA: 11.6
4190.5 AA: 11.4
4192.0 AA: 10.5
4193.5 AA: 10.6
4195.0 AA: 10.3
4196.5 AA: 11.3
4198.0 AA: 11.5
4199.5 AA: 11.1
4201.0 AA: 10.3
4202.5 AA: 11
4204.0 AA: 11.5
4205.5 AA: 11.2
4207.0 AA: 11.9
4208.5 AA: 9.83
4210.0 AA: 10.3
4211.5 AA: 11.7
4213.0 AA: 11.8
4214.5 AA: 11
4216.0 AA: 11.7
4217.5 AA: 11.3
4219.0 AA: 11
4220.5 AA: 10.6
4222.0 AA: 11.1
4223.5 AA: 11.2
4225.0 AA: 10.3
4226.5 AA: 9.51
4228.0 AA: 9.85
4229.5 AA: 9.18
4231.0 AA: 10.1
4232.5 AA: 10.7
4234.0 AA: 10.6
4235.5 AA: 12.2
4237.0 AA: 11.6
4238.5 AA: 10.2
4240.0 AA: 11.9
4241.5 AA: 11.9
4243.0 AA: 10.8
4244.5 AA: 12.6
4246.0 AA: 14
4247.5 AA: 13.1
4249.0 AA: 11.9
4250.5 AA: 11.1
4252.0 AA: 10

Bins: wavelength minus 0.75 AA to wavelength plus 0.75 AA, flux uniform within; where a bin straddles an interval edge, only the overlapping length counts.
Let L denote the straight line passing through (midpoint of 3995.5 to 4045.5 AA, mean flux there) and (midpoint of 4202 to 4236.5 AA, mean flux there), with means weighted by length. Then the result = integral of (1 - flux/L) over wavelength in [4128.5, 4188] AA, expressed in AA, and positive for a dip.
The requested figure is 5.0 AA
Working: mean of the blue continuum 10.3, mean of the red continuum 10.9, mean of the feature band 9.79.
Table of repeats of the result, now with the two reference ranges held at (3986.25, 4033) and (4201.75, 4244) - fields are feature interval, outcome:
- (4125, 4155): 2.3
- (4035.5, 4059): -1.5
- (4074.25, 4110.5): 0.2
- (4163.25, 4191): 1.3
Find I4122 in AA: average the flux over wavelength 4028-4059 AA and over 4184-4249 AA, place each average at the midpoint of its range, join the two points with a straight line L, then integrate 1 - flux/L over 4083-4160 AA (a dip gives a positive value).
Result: 3.6 AA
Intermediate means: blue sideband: 10.6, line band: 10.3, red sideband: 11.1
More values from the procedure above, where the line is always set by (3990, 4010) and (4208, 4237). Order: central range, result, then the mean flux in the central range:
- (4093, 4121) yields -1.2 AA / 10.8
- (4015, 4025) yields -0.5 AA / 10.6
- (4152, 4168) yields 1.2 AA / 9.77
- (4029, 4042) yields -0.1 AA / 10.2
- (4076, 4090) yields -0.5 AA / 10.6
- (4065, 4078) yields 0.7 AA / 9.67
